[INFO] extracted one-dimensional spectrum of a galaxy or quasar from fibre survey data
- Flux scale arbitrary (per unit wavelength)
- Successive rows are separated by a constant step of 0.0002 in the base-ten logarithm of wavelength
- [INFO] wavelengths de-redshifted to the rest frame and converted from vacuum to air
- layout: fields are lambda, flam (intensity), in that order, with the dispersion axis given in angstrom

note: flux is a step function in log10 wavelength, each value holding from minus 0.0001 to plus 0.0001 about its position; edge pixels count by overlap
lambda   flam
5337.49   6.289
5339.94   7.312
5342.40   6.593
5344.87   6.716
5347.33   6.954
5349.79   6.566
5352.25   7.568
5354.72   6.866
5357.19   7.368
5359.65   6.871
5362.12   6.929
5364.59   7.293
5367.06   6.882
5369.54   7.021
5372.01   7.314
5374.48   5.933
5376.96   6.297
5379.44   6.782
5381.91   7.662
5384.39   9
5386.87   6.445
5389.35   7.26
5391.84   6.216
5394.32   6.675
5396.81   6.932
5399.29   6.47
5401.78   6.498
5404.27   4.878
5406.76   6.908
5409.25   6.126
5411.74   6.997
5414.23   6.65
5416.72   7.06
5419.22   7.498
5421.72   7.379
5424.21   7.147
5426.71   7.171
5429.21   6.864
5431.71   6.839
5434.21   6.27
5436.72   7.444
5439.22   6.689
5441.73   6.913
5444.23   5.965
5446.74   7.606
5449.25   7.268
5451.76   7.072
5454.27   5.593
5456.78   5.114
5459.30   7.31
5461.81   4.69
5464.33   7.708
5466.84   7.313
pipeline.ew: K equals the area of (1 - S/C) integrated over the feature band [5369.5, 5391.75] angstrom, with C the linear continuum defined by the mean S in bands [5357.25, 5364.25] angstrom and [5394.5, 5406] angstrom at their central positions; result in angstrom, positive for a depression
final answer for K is -1.3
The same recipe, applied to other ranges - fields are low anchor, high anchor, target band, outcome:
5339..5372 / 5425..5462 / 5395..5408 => 0.89 angstrom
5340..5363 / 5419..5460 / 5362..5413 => 0.84 angstrom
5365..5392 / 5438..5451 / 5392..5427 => 1.24 angstrom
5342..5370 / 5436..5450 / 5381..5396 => -0.48 angstrom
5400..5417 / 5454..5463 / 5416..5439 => -3.44 angstrom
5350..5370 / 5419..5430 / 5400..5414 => 1.66 angstrom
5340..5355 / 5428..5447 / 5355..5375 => -0.29 angstrom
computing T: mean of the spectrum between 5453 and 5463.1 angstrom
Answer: 5.68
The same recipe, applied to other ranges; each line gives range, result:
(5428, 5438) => 6.85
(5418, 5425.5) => 7.34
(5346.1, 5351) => 6.77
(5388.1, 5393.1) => 6.73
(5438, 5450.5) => 6.89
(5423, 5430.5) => 7.06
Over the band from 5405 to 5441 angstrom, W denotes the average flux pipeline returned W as 6.9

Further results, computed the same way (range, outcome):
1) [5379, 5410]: 6.77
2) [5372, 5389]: 7.06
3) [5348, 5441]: 6.89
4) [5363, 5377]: 6.83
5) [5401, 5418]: 6.45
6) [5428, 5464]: 6.57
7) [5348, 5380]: 6.9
